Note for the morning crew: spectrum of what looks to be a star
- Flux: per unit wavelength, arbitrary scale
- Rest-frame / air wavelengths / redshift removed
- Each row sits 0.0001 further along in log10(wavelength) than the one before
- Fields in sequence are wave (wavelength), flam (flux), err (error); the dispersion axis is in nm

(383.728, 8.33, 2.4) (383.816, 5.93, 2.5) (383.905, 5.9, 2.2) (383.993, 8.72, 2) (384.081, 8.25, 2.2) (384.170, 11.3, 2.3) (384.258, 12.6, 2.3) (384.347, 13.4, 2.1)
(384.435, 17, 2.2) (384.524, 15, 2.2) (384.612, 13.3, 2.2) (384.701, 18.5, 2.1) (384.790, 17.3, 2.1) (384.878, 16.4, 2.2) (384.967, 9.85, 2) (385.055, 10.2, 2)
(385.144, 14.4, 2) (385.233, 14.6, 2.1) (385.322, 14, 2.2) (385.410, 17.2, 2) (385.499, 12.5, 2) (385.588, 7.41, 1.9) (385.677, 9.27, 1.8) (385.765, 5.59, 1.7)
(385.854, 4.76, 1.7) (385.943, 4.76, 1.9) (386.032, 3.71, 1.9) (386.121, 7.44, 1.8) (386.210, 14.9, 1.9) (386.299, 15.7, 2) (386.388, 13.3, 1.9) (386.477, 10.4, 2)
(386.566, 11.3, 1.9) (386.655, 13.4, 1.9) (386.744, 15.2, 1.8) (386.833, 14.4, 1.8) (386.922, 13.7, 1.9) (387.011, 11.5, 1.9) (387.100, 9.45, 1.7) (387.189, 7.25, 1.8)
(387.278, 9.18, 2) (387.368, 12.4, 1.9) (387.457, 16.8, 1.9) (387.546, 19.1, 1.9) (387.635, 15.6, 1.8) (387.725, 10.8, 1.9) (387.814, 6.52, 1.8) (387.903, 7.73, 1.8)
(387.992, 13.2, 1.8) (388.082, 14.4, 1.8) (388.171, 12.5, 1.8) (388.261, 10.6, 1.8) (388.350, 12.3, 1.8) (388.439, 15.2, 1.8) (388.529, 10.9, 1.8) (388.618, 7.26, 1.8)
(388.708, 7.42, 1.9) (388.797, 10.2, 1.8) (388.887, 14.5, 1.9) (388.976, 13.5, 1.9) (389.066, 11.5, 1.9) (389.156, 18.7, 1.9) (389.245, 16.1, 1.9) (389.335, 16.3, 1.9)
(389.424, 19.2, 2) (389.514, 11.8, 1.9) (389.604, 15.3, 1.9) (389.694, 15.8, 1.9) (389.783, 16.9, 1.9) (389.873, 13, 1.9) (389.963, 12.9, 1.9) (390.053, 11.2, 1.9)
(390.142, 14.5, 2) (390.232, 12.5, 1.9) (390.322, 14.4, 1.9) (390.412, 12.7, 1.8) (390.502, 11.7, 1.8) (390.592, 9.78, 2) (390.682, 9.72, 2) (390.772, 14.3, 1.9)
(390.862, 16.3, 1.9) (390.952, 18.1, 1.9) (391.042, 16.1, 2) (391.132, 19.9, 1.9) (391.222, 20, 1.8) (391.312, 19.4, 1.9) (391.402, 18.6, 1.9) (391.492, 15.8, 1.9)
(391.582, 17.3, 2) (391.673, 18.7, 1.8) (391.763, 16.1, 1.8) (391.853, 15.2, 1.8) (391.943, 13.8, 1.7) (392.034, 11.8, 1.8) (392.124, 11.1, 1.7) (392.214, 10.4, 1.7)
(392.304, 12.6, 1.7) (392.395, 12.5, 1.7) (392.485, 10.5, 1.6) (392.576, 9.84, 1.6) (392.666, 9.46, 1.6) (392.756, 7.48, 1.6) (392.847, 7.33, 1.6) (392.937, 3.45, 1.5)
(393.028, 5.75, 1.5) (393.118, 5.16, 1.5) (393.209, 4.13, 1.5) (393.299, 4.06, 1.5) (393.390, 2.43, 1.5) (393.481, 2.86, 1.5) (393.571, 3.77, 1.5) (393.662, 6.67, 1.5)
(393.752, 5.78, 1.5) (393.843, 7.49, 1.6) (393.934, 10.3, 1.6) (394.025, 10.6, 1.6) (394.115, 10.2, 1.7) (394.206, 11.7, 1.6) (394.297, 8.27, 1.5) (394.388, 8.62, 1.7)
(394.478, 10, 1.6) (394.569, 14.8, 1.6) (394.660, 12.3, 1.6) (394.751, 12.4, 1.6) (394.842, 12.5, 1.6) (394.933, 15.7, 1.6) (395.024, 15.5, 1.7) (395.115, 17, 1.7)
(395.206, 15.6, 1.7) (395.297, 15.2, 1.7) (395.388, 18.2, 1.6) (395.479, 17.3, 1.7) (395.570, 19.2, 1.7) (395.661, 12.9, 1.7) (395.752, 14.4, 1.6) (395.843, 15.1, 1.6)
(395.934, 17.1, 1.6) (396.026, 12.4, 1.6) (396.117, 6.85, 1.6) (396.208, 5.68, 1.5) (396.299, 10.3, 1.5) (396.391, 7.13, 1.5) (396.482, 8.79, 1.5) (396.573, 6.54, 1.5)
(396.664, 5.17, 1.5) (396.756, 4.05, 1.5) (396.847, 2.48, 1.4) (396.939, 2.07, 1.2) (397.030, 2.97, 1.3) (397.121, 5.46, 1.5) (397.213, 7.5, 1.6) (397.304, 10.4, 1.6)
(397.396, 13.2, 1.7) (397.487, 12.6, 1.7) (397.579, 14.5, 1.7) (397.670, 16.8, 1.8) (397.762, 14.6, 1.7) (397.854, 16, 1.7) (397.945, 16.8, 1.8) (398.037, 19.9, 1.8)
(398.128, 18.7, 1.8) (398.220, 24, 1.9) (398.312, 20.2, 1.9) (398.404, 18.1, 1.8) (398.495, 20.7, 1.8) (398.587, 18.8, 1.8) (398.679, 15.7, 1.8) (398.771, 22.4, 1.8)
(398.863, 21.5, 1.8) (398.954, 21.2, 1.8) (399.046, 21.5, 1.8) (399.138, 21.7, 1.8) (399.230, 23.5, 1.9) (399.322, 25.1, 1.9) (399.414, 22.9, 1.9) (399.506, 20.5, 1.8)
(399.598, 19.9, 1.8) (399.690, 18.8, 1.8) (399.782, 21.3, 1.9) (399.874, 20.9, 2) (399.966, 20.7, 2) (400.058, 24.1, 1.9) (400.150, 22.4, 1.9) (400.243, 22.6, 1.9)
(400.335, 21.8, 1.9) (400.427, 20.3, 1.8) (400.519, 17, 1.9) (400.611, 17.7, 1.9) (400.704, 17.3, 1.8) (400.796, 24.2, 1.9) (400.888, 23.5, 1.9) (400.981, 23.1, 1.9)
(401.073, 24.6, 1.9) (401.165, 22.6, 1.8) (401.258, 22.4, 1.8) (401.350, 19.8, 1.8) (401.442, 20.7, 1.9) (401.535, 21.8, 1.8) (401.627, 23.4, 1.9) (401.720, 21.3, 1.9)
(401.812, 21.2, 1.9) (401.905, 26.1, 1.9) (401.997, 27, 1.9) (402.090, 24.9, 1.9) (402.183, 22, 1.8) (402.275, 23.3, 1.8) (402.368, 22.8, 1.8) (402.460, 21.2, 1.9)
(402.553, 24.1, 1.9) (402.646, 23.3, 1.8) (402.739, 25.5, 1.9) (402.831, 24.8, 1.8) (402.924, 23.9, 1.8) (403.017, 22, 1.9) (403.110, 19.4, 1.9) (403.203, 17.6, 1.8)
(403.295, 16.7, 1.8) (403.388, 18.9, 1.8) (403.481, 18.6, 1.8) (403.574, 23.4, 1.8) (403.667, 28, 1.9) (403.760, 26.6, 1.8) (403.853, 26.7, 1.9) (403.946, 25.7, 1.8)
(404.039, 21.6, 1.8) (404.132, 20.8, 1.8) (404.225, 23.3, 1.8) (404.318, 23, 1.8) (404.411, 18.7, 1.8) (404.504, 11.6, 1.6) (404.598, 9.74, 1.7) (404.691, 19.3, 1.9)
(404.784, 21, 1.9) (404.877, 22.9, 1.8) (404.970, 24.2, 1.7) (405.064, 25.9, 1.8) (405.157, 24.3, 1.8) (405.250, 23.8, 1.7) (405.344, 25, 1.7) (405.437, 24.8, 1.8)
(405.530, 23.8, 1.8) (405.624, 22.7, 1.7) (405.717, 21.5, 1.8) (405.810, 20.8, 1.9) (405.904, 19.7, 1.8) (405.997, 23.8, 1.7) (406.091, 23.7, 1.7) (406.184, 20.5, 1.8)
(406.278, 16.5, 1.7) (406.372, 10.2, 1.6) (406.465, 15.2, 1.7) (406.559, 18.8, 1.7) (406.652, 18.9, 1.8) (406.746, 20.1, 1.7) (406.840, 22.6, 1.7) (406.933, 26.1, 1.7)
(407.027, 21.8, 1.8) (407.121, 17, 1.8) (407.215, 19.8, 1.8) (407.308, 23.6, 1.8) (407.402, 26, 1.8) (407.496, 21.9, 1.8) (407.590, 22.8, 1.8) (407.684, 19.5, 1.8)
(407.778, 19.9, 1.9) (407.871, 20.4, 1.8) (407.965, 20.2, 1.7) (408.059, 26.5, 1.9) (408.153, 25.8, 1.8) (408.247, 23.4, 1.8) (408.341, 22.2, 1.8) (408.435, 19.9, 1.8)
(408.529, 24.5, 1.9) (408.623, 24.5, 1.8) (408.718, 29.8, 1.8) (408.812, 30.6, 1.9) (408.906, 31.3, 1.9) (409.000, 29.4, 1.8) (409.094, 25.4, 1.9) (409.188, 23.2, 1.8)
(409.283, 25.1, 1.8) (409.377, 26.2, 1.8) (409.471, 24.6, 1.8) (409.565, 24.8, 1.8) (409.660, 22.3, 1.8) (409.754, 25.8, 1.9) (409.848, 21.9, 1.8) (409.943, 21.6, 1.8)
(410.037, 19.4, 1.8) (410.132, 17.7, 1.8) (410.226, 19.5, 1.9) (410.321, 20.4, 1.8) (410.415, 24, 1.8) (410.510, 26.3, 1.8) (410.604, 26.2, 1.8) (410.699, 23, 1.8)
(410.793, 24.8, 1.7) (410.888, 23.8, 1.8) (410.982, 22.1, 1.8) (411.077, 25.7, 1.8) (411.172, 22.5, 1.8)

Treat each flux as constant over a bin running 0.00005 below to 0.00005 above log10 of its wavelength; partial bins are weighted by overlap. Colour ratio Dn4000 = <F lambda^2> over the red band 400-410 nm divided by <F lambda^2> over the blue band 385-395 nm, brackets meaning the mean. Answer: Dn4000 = 2.04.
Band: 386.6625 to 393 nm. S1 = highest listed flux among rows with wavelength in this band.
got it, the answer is 20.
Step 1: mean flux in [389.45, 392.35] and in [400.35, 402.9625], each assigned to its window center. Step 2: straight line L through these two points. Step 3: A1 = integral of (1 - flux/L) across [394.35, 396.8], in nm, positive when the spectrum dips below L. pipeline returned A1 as 0.78 nm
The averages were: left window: 14.6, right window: 22.5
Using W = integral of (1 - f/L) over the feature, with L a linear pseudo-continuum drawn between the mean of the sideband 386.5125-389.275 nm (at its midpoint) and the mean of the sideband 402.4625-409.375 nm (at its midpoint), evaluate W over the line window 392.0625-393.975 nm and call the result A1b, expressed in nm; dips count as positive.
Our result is 0.98 nm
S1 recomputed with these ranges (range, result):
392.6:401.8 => 25.1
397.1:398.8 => 24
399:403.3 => 27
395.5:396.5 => 19.2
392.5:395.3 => 17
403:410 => 31.3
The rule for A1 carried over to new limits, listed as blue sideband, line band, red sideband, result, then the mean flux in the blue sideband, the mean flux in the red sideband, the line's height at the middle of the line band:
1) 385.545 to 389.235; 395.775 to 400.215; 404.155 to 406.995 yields 0.419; 11.4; 20.8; 16.8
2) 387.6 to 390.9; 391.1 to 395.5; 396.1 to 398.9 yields 0.439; 12.9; 12.6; 12.8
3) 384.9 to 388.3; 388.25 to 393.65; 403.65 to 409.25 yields 0.541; 11.5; 22.3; 13.9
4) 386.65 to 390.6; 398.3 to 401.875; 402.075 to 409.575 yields -0.377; 12.9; 22.4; 19.2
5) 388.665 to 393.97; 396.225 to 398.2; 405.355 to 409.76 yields 0.700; 12.1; 22.7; 16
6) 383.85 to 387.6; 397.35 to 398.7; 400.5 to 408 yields 0.073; 11.9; 21.6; 18.4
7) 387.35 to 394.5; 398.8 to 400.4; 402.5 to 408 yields -0.371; 12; 21.4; 17.7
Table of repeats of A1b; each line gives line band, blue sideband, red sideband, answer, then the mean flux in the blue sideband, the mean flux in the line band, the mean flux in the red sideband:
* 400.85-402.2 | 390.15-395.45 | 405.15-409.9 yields -0.34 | 11.8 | 23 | 22.8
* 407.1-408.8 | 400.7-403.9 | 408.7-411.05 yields 0.07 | 22.7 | 22.9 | 24.3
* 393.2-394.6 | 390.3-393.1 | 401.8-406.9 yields 0.68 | 13.1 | 7.63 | 21.7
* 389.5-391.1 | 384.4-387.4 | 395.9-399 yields -0.20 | 11.9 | 13.8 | 13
